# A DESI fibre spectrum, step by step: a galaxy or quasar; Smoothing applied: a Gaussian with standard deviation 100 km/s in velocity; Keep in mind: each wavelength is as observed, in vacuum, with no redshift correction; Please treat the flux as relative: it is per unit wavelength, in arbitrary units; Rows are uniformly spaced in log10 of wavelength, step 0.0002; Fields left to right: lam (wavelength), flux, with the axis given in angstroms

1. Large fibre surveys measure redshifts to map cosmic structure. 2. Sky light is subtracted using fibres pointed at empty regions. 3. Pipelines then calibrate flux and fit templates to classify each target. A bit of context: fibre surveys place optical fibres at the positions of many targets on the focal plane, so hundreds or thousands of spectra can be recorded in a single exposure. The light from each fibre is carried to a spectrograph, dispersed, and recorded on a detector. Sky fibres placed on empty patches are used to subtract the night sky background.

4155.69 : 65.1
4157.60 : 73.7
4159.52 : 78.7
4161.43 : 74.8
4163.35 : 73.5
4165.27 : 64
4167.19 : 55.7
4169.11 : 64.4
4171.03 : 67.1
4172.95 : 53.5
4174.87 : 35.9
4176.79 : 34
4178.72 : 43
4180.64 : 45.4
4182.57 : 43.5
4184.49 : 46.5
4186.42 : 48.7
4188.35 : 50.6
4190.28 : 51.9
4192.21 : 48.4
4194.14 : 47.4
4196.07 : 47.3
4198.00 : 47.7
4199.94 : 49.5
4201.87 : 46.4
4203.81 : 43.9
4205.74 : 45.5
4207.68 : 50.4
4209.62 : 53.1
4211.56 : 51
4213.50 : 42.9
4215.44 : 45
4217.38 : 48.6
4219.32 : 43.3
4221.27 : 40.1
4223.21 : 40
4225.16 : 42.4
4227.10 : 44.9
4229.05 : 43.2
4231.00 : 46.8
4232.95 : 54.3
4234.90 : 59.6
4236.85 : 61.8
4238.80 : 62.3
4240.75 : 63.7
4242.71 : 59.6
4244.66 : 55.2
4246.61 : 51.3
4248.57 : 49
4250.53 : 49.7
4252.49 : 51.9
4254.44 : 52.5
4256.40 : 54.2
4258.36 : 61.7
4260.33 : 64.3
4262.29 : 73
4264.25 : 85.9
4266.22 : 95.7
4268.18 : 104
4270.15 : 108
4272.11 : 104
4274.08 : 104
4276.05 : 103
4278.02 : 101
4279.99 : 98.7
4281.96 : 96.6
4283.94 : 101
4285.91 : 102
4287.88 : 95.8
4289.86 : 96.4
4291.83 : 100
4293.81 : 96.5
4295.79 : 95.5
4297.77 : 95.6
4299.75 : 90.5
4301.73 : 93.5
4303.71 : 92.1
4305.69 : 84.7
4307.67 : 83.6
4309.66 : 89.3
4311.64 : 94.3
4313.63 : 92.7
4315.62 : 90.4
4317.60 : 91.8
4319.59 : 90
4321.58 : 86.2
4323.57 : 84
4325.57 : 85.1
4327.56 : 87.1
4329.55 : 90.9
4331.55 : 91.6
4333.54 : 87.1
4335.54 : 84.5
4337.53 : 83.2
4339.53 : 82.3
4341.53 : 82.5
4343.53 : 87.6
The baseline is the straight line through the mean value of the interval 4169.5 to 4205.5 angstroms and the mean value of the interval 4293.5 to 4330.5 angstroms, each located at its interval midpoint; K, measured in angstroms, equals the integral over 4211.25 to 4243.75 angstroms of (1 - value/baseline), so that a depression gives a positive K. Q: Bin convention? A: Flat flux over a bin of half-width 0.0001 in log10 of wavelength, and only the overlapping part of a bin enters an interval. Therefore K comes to 6.1 angstroms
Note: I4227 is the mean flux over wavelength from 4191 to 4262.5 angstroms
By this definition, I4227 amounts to 50.9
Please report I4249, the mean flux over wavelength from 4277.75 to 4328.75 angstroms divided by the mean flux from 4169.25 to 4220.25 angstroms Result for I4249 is 1.95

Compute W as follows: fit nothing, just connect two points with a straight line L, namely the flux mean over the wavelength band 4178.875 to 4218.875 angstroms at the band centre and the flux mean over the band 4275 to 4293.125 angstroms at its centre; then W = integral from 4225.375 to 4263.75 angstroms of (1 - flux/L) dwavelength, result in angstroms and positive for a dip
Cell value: 9.9 angstroms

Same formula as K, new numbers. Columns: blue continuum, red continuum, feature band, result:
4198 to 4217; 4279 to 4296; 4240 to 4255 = 3.8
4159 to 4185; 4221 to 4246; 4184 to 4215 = 3.4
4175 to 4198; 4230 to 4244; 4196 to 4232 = 4.4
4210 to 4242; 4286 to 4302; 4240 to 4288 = -1.6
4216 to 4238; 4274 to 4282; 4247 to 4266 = 4.3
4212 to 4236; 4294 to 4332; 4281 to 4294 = -3.5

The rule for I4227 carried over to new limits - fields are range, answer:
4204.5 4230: 45.4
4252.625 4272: 77.8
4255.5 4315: 92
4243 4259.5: 53.6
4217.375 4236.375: 46.6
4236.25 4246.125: 60.1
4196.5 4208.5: 47.2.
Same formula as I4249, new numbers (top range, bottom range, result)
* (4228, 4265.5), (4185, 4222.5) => 1.23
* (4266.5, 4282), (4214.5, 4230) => 2.36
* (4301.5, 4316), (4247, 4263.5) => 1.57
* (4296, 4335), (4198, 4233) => 1.95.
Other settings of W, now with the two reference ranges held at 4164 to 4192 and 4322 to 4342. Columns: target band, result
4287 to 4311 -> -4.5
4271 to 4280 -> -3.7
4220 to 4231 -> 3.4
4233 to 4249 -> 1.7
